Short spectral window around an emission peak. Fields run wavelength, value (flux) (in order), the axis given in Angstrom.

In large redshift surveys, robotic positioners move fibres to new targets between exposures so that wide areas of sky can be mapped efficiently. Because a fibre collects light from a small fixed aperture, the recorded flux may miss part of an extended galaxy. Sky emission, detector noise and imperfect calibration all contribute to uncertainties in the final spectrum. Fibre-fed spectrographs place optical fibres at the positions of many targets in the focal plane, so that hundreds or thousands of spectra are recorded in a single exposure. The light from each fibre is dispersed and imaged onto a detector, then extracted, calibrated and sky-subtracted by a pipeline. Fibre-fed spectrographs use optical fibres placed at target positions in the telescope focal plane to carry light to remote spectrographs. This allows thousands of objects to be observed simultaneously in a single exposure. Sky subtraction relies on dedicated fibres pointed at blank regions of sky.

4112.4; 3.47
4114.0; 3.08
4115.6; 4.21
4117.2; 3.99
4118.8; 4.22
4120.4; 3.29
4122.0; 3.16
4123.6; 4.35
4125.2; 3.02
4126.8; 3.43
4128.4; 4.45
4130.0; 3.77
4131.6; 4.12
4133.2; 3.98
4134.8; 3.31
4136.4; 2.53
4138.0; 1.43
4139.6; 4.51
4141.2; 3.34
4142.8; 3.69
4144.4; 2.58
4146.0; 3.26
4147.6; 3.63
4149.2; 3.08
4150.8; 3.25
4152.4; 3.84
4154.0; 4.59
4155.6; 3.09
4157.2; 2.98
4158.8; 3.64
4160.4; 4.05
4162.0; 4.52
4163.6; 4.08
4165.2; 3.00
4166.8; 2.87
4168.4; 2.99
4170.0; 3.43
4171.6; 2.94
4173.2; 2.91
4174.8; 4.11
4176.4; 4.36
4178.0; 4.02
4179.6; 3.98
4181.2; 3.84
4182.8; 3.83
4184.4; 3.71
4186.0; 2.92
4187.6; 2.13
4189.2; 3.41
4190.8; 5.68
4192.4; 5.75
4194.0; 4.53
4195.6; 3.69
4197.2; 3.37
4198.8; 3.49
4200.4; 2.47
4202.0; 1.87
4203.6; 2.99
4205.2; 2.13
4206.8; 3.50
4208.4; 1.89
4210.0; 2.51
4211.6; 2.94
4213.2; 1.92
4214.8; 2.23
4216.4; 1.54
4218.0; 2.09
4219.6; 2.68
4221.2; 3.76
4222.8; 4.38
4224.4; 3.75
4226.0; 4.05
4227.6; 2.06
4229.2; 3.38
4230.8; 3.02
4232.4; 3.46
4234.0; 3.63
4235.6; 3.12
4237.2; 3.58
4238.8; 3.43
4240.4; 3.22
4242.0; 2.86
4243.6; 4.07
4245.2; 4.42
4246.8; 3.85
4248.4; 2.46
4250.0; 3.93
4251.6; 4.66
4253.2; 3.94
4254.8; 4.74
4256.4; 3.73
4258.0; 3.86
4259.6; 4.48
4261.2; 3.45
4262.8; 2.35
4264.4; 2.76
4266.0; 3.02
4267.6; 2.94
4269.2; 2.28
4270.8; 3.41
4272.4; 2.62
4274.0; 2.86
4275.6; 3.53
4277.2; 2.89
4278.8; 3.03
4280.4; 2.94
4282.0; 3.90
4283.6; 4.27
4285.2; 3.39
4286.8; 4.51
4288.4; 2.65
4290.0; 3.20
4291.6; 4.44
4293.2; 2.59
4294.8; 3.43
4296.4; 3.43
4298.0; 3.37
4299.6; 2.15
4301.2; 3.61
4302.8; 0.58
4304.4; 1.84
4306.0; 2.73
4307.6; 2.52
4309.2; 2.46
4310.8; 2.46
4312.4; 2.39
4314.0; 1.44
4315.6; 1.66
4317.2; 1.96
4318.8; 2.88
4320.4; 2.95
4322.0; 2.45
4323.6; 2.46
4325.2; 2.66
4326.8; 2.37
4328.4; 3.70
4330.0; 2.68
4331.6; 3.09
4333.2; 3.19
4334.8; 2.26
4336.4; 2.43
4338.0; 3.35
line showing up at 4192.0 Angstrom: [O II]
